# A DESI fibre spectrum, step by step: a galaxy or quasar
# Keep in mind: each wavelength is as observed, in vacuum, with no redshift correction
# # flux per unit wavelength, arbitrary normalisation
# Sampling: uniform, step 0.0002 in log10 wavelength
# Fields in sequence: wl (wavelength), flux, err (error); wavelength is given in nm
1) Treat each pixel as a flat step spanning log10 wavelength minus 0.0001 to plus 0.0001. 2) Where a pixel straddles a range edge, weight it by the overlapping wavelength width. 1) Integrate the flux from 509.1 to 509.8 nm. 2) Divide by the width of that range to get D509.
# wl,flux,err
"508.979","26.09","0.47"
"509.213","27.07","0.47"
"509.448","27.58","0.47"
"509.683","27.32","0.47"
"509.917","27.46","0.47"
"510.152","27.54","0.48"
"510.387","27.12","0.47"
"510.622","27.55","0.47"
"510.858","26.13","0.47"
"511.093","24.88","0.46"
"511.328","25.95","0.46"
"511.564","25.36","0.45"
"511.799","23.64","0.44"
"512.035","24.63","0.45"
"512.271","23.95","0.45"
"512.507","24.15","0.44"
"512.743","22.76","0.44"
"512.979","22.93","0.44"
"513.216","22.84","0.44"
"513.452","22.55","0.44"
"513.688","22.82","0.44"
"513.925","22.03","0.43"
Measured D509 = 27.3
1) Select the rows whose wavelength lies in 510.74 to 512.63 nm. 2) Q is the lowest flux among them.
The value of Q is 23.64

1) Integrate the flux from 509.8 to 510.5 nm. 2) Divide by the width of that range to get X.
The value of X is 27.4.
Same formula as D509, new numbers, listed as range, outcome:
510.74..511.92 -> 25.2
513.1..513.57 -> 22.7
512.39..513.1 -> 23.3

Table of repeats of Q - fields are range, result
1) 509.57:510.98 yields 26.13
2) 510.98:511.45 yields 24.88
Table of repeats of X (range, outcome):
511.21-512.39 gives 24.7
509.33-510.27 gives 27.5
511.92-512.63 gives 24.2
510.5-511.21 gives 26.2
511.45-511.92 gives 24.5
